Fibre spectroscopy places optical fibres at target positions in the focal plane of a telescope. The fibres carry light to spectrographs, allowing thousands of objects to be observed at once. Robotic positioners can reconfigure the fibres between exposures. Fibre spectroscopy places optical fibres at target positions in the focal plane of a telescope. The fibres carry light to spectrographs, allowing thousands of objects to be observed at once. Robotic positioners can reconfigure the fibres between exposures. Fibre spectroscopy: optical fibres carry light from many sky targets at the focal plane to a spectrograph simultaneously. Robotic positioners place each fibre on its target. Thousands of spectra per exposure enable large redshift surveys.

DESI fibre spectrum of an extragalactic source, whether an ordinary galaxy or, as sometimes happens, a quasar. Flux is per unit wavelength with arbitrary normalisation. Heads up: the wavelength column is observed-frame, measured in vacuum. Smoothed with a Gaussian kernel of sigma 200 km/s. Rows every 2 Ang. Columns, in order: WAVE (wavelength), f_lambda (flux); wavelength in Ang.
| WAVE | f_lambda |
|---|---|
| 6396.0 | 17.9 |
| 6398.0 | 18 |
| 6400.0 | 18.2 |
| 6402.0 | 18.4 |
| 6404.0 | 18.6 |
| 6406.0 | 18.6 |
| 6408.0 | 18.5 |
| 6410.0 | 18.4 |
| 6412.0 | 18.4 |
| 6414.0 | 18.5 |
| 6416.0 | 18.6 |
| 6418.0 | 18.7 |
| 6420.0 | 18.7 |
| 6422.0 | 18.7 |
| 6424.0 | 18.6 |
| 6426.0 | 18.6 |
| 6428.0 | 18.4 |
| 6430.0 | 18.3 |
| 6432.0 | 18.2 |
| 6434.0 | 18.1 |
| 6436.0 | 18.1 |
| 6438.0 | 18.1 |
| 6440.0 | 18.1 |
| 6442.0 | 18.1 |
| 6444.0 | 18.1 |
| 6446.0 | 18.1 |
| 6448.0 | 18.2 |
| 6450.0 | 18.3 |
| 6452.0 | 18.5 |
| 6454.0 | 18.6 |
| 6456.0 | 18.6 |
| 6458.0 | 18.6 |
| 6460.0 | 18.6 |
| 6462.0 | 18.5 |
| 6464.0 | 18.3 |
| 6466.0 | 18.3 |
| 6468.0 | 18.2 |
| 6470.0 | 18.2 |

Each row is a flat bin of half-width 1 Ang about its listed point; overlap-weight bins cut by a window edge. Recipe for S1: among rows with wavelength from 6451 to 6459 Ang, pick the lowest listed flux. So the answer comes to 18.5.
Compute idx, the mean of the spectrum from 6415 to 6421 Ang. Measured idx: 18.7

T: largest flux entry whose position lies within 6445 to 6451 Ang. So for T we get 18.3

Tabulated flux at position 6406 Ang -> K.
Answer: 18.6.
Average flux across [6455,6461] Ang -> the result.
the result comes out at 18.6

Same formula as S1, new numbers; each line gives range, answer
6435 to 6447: 18.1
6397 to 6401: 18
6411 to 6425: 18.4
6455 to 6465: 18.3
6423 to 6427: 18.6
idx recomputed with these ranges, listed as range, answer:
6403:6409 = 18.6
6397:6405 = 18.3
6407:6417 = 18.5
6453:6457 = 18.6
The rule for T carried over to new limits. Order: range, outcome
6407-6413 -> 18.5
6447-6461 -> 18.6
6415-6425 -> 18.7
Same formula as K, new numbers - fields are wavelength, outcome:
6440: 18.1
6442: 18.1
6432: 18.2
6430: 18.3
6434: 18.1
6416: 18.6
